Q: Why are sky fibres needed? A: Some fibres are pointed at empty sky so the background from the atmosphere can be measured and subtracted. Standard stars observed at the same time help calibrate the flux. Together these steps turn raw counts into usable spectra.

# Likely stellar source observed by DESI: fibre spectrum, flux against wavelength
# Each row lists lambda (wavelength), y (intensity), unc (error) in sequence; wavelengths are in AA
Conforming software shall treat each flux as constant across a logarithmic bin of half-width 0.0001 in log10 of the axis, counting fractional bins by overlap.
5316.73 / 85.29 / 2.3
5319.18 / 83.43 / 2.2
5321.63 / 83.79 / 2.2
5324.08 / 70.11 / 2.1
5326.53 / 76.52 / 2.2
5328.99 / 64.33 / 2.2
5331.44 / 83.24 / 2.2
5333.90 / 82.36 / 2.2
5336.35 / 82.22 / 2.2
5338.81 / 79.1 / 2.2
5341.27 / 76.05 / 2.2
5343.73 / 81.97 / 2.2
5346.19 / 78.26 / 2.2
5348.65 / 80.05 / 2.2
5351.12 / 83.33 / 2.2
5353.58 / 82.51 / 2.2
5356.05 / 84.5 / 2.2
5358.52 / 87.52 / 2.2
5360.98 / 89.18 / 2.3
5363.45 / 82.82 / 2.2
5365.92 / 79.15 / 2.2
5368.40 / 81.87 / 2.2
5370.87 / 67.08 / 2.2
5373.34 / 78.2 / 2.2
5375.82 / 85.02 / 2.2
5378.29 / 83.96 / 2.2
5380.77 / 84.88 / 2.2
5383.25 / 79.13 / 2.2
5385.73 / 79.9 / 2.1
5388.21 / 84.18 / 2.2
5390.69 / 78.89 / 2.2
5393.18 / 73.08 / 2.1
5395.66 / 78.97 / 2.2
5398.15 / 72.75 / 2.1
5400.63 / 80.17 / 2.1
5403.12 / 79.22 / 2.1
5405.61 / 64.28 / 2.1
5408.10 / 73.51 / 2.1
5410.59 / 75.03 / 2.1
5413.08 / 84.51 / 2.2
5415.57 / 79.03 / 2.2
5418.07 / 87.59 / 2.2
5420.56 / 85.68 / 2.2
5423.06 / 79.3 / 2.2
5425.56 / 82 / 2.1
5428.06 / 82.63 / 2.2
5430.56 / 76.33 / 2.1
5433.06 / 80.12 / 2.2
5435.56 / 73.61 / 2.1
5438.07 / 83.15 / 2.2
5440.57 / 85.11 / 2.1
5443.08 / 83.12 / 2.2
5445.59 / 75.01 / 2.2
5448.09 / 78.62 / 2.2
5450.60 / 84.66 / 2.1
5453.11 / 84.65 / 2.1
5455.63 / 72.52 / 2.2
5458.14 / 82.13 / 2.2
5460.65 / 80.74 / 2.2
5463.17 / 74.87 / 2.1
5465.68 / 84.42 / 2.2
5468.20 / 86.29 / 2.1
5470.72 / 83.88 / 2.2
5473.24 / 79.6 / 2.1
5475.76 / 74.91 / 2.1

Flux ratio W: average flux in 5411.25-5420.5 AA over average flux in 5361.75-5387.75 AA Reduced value 1.04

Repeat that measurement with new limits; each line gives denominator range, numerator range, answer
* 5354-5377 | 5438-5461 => 0.99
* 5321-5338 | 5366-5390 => 1.04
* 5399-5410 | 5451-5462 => 1.08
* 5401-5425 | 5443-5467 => 1.01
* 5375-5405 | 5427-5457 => 1.00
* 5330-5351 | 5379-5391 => 1.02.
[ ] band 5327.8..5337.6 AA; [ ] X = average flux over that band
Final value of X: 78.1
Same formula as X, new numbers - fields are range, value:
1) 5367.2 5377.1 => 78.1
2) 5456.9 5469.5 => 81.7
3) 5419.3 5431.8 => 81.2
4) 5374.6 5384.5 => 83.3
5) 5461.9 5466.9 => 79.6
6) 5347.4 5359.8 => 83.6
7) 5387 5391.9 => 81.6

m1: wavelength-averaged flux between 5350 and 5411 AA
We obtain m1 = 79.6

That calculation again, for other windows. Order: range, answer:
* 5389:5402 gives 77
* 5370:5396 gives 79.6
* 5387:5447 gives 79.1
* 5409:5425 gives 81.7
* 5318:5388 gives 80.4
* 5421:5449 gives 80.1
